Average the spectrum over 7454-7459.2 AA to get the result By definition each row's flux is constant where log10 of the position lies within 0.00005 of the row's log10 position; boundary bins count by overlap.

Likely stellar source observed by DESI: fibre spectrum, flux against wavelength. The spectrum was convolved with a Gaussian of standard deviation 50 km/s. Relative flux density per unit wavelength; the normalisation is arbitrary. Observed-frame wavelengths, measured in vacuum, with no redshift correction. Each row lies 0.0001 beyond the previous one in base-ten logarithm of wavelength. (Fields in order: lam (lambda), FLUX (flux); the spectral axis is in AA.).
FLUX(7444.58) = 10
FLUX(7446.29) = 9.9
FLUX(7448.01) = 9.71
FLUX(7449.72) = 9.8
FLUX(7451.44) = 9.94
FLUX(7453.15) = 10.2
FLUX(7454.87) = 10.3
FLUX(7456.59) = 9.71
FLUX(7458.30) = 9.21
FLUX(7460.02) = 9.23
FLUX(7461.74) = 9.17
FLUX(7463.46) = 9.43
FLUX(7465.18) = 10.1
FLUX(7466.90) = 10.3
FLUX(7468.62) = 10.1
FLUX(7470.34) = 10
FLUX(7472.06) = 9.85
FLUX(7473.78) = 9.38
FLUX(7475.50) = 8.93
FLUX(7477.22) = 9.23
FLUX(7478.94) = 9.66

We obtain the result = 9.73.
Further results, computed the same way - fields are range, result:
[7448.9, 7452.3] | 9.88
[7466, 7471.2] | 10.1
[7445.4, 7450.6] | 9.8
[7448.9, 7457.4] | 9.99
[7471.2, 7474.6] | 9.62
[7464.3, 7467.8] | 10.2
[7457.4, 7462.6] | 9.21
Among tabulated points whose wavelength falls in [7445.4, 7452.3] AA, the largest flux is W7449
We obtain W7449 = 9.94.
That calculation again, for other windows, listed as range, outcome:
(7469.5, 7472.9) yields 10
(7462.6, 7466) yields 10.1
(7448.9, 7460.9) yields 10.3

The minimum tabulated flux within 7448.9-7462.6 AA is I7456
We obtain 9.17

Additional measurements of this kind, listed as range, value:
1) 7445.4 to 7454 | 9.71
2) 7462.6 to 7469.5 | 9.43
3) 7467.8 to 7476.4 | 8.93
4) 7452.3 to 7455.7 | 10.2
